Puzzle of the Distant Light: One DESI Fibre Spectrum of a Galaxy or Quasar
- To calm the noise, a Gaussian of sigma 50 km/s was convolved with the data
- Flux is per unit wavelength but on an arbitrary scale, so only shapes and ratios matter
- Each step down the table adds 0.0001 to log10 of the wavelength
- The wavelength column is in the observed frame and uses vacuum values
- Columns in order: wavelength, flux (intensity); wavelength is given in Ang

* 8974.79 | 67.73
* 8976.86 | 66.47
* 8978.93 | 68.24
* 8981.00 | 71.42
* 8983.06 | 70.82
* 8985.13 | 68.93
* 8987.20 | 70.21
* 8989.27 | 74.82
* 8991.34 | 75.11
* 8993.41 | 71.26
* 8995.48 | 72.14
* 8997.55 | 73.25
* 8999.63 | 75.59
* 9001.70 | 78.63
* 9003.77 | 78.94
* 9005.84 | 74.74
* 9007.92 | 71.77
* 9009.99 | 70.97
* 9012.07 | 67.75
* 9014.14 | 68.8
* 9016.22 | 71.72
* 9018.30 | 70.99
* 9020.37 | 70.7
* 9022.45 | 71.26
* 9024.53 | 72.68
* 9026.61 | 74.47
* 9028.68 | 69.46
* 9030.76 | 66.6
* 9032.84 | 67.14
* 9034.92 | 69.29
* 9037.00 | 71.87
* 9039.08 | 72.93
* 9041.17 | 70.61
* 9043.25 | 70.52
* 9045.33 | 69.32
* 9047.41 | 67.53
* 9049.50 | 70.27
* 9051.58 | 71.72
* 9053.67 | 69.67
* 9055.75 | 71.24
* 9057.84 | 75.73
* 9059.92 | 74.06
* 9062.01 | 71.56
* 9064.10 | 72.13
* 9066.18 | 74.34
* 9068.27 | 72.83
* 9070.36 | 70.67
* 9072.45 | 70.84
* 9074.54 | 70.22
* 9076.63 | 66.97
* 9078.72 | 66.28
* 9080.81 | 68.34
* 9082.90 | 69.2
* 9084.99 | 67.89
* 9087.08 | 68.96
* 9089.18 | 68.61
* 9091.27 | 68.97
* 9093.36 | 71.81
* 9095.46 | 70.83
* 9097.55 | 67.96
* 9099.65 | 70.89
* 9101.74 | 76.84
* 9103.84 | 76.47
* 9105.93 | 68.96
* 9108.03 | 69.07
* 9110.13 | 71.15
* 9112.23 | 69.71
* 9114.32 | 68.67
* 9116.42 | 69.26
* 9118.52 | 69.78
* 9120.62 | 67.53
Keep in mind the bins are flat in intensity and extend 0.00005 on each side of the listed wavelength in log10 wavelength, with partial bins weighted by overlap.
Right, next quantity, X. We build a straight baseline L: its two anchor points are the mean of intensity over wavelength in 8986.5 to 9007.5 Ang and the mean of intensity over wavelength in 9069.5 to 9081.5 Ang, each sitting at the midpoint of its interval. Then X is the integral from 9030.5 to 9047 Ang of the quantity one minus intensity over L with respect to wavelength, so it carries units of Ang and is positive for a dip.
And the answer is 0.4 Ang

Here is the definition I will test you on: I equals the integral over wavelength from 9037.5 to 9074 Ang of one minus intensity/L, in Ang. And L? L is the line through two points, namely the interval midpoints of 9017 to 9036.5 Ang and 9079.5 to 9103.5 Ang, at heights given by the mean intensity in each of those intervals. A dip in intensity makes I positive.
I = -0.6 Ang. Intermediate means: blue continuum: 70.4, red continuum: 70.2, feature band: 71.5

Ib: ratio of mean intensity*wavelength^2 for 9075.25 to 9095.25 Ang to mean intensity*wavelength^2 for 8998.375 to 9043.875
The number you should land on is 1.0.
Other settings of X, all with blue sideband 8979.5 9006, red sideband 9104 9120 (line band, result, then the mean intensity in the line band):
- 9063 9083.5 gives 0.2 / 70.2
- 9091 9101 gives 0.0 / 70.4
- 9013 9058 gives 1.0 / 70.6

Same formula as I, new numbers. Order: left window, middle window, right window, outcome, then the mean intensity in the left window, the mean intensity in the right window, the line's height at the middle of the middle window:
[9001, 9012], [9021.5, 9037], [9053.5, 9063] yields 0.7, 74.3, 72.7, 73.6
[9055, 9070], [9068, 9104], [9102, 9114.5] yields 1.0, 73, 71.2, 72.1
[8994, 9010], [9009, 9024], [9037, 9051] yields 0.6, 74.6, 70.4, 73.2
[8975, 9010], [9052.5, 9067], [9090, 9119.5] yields -0.2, 72.5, 70.7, 71.4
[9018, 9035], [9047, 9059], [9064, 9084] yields -0.2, 70.3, 70.1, 70.2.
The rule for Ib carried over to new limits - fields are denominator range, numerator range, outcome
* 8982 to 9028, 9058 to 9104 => 0.99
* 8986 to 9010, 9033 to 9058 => 0.96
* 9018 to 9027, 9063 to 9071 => 1.02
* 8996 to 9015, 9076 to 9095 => 0.95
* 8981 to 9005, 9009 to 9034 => 0.96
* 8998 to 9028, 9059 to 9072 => 1.01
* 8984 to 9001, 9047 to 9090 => 0.98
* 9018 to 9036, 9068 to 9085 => 0.99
